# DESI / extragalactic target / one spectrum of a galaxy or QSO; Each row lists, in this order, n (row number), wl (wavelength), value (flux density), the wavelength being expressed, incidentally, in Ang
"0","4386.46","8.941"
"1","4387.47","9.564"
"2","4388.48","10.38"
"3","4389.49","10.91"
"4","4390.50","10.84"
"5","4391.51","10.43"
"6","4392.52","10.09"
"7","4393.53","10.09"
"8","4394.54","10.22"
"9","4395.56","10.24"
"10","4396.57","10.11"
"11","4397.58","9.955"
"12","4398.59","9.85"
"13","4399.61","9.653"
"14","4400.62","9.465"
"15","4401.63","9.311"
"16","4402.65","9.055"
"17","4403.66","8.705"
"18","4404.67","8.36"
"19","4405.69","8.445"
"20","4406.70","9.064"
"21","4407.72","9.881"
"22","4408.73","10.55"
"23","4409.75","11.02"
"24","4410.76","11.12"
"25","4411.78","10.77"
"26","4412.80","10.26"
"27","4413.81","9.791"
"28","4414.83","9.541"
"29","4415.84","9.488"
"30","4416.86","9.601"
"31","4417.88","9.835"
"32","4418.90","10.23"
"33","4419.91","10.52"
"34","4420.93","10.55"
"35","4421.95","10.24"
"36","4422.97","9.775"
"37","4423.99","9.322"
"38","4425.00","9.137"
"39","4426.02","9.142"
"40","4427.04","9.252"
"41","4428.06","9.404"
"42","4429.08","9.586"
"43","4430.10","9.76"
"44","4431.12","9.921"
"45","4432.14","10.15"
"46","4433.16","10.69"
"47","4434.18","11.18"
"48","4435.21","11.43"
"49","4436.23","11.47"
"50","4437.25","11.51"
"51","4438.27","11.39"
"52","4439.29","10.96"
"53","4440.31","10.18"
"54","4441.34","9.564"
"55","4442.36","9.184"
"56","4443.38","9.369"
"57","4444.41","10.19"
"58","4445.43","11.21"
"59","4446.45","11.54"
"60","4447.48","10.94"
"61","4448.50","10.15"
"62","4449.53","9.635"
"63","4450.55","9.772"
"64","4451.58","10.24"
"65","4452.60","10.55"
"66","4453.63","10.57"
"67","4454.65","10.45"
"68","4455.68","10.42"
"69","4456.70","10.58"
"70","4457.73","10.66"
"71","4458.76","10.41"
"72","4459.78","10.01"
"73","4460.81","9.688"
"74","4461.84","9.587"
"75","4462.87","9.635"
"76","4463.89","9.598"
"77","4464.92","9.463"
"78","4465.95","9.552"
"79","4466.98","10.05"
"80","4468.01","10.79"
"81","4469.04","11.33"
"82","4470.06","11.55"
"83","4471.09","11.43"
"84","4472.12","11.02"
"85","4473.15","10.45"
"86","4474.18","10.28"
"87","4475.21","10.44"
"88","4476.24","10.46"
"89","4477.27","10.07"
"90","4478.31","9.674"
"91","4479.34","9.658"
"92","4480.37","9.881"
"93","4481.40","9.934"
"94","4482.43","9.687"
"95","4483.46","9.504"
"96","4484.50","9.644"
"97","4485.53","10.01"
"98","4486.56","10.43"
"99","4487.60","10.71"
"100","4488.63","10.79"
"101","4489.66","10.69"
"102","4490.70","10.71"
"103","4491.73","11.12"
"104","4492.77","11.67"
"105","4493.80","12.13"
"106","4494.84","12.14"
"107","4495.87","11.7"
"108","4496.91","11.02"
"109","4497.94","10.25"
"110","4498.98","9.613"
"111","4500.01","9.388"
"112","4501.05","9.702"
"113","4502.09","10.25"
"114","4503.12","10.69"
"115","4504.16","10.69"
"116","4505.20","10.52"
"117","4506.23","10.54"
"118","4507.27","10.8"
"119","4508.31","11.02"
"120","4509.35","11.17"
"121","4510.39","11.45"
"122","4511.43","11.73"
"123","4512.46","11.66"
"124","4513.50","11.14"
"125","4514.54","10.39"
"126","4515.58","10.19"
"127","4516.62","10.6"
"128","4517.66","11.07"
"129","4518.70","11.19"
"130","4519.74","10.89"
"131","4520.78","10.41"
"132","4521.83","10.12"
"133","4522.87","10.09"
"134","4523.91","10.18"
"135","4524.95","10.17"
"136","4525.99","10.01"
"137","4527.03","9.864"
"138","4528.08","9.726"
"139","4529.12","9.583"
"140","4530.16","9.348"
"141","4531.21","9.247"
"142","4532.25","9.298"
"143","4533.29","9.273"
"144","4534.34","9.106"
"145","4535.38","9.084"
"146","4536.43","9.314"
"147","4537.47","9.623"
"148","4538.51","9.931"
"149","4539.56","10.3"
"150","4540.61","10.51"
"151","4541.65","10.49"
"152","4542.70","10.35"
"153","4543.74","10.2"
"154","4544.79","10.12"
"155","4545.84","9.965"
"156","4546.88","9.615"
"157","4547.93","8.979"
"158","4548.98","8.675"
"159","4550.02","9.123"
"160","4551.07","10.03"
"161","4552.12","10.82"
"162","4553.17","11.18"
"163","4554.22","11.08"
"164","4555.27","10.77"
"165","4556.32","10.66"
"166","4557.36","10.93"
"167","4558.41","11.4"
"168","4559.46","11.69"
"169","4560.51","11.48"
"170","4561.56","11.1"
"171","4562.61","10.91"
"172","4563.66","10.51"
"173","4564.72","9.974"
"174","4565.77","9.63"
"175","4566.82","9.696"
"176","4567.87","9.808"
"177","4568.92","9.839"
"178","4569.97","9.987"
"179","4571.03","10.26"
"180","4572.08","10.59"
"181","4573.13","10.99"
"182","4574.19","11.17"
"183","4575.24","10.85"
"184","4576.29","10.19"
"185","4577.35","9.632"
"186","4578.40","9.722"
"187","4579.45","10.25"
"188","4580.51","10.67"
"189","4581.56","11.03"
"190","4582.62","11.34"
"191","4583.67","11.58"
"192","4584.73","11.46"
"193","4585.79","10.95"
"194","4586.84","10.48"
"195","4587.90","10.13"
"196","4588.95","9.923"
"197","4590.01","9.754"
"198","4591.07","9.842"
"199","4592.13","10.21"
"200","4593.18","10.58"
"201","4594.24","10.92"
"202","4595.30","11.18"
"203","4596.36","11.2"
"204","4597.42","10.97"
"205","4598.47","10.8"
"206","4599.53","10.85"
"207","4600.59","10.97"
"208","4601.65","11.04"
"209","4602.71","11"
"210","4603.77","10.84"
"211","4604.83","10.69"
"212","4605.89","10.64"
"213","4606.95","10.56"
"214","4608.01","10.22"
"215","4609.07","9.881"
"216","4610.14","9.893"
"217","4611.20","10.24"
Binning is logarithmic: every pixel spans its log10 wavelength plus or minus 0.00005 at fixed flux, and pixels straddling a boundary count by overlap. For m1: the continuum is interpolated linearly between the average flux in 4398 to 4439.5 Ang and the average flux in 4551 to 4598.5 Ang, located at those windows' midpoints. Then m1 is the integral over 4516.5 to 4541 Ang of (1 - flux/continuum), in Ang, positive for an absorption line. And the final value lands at 1.1 Ang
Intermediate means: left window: 9.98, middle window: 9.94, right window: 10.6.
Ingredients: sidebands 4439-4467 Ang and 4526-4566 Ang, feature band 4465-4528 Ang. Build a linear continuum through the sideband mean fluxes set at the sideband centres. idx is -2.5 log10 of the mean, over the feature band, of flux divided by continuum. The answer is -0.05 mag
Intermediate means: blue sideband 10.1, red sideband 10.1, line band 10.6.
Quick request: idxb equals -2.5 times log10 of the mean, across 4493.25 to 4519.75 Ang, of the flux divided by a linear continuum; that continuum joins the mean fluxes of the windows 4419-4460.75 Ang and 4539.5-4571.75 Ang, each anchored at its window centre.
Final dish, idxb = -0.06 mag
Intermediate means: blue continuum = 10.3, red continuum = 10.3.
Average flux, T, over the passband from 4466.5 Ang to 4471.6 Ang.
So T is 11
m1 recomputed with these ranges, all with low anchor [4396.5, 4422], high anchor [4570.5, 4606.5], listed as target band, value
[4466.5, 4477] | -0.7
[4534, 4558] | 1.0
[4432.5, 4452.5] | -1.2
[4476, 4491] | 0.1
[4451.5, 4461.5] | -0.3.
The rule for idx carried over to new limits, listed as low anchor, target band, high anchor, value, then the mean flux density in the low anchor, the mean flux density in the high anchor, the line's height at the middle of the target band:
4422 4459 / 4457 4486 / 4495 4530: 0.02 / 10.3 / 10.5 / 10.4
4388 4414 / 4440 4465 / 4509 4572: -0.01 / 9.95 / 10.3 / 10.1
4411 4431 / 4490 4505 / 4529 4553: -0.11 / 9.82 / 9.72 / 9.76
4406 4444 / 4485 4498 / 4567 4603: -0.08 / 10.1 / 10.6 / 10.3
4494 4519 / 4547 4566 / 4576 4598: 0.02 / 10.8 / 10.6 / 10.7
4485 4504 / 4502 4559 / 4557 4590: 0.04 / 10.7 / 10.6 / 10.7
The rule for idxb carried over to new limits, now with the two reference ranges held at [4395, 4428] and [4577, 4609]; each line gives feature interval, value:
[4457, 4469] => 0.00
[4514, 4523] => -0.03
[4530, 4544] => 0.07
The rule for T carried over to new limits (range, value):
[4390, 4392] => 10.6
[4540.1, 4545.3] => 10.3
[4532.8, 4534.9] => 9.18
